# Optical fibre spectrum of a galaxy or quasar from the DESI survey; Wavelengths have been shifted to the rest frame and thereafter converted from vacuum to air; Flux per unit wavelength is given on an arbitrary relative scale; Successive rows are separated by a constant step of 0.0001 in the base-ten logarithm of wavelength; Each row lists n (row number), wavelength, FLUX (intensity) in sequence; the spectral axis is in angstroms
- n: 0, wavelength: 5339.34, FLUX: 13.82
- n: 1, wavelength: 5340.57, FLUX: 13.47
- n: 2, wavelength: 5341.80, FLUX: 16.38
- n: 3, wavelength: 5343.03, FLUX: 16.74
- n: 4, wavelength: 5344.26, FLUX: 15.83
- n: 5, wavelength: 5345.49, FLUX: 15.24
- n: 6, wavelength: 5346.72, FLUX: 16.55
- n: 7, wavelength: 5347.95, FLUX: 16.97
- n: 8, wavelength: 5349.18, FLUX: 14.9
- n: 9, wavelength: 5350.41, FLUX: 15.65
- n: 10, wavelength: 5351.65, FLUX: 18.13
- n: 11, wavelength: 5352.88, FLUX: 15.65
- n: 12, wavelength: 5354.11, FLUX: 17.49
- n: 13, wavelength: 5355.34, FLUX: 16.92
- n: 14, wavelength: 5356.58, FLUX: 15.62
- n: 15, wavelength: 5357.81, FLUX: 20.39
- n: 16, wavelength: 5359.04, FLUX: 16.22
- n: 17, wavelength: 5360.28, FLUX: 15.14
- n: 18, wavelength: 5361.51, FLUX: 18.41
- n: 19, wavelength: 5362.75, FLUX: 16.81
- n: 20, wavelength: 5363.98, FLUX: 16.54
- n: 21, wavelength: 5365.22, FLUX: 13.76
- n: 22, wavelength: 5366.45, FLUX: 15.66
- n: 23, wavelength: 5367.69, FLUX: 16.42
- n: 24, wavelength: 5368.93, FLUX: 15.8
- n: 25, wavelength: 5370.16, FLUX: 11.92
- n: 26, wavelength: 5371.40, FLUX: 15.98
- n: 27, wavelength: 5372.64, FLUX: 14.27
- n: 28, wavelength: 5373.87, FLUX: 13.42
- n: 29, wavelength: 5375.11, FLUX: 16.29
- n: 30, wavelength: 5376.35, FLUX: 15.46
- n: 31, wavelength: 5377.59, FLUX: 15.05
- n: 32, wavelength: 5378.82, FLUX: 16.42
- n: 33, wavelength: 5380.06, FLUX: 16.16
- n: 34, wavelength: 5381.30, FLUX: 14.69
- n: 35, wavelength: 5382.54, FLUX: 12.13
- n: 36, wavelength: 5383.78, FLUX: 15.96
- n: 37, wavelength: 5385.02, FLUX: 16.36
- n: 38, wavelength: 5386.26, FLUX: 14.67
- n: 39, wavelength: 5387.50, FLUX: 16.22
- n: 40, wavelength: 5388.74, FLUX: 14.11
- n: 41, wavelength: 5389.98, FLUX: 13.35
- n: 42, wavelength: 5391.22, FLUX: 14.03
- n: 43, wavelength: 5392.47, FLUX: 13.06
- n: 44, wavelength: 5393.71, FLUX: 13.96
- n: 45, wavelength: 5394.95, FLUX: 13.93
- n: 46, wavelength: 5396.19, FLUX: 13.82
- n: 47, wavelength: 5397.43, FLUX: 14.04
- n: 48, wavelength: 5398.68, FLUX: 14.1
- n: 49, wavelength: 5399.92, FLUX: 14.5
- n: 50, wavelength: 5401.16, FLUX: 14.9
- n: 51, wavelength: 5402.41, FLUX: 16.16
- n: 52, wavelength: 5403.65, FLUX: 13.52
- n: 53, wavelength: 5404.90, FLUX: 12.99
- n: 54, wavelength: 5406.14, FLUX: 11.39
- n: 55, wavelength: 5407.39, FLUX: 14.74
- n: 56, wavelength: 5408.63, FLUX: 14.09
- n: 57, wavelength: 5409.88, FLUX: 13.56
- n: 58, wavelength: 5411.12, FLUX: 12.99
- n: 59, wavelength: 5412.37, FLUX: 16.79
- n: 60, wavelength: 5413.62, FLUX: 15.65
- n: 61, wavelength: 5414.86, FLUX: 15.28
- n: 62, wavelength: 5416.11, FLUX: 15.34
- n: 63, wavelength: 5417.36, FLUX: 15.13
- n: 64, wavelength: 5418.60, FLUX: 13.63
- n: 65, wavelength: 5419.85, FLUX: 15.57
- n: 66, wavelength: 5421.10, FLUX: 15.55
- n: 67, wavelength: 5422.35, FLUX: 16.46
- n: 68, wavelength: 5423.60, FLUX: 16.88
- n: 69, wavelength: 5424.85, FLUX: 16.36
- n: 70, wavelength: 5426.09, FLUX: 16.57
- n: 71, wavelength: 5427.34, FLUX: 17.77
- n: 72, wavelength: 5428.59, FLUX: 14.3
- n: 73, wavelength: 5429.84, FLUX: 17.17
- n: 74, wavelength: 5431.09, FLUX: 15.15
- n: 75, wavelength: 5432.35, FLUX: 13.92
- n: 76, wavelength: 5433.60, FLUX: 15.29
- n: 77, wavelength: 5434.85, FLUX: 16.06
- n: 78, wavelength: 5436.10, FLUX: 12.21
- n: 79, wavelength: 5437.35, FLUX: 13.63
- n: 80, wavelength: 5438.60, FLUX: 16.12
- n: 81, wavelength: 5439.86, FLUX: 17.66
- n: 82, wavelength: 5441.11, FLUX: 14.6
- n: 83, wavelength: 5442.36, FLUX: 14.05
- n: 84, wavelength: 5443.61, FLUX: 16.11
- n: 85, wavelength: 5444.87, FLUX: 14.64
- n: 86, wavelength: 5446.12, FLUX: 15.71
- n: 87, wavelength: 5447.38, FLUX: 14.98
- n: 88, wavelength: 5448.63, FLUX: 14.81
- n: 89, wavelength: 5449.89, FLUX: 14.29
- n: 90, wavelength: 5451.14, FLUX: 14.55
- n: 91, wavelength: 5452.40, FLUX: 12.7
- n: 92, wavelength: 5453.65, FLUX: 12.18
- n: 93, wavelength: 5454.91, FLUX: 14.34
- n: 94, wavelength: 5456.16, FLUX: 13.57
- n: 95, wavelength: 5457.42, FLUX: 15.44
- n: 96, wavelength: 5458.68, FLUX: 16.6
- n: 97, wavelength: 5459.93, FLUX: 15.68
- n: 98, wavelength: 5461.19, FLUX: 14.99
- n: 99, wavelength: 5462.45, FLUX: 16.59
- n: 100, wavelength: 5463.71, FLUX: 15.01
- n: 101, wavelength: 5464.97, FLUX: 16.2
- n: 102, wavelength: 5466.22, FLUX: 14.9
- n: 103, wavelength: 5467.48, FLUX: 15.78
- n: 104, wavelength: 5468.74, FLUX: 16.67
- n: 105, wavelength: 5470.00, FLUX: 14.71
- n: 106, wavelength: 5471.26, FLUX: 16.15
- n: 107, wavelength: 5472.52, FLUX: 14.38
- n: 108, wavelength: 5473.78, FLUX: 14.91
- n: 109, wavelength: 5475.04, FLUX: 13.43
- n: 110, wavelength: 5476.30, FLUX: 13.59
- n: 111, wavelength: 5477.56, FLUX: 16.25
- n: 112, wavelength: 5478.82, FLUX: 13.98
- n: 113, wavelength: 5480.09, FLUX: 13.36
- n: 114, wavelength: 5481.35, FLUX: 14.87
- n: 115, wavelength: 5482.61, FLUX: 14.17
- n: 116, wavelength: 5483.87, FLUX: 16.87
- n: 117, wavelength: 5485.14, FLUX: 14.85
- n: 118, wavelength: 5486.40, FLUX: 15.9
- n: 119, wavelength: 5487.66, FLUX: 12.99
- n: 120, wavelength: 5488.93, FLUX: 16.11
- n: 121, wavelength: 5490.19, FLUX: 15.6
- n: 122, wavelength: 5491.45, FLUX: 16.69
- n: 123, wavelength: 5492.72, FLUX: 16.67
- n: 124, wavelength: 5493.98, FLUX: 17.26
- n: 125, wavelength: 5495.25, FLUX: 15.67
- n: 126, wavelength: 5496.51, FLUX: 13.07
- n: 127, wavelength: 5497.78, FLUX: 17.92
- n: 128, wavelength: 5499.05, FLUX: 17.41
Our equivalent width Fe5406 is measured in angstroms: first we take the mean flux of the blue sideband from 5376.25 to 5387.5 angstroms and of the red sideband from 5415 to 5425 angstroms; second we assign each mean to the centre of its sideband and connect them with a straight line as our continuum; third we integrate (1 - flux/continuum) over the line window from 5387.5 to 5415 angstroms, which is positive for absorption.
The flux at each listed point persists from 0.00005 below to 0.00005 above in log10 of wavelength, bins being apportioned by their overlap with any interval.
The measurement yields 2.2 angstroms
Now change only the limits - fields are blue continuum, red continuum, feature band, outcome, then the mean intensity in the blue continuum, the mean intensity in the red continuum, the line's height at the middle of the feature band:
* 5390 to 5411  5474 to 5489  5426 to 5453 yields -1.57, 13.9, 14.6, 14.3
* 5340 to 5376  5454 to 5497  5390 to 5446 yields 2.57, 15.9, 15.2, 15.6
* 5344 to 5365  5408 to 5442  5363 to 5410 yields 4.16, 16.6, 15.3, 16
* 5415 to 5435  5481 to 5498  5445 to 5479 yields 1.54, 15.7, 15.6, 15.6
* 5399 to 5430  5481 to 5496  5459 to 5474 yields -0.07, 15.1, 15.6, 15.5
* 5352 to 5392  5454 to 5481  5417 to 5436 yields -0.47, 15.5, 15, 15.3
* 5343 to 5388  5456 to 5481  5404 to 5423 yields 1.10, 15.8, 15.1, 15.5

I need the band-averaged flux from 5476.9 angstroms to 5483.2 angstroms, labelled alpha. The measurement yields 14.5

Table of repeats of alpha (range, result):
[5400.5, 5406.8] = 13.8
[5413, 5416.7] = 15.4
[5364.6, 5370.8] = 14.7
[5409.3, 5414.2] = 14.7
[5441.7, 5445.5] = 14.9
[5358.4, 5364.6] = 16.6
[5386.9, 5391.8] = 14.4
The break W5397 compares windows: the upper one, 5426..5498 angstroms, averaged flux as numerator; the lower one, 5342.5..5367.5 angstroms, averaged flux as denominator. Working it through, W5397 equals 0.92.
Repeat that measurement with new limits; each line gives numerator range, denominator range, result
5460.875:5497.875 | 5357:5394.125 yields 1.00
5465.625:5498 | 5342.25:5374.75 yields 0.95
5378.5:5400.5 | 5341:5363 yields 0.87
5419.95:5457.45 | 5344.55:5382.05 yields 0.95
